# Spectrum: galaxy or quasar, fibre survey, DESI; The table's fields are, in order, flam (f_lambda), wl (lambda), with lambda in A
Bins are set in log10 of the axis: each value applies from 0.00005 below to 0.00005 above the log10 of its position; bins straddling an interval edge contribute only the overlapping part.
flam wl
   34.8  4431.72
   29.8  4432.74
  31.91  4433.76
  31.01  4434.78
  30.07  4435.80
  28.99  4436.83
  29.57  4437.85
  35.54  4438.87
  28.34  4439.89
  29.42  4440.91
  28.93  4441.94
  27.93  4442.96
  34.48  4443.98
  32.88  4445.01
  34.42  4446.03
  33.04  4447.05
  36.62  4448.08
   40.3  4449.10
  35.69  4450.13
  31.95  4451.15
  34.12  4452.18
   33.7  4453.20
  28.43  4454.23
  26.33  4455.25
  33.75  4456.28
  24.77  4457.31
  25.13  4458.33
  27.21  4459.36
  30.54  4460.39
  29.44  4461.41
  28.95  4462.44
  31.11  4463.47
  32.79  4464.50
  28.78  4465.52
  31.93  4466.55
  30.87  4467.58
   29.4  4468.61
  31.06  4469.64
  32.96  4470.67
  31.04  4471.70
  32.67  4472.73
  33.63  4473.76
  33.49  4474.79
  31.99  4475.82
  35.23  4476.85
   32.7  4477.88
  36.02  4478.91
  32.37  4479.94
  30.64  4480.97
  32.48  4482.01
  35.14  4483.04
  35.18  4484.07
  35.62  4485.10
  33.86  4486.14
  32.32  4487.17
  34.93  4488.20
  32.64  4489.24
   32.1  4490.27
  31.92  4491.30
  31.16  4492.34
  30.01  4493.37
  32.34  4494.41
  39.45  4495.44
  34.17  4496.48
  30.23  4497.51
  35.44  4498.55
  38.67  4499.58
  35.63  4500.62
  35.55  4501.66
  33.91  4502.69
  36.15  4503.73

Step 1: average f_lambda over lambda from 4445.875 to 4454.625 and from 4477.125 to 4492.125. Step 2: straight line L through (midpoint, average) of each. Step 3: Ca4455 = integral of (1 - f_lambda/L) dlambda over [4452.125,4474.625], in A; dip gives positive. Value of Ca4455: 2.38 A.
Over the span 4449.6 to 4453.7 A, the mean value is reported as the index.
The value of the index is 33.9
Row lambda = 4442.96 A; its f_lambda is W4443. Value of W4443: 27.93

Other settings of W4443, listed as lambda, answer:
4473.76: 33.63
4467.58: 30.87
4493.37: 30.01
